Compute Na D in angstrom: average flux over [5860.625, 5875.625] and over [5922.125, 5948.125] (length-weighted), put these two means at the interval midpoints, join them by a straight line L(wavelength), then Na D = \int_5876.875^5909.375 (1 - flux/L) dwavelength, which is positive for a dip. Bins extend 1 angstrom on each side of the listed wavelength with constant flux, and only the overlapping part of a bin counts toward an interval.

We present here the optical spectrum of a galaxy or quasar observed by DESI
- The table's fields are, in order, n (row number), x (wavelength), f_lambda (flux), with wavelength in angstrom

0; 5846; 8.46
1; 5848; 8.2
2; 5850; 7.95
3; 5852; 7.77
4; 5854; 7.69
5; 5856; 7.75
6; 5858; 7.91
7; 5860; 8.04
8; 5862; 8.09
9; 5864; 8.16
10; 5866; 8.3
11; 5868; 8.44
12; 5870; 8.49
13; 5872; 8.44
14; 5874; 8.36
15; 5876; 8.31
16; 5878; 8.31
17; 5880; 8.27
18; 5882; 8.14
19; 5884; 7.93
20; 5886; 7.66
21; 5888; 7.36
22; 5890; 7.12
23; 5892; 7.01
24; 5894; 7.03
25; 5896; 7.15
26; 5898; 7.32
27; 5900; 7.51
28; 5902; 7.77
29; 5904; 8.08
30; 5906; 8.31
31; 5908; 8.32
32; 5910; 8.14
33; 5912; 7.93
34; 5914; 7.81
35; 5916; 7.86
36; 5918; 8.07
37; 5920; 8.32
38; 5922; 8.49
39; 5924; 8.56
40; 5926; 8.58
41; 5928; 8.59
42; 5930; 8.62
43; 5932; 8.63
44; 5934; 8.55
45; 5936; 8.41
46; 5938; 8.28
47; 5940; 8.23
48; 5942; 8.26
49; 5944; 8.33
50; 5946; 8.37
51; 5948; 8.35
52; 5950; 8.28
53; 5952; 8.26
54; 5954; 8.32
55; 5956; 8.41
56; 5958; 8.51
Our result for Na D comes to 2.5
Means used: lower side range 8.32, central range 7.71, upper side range 8.45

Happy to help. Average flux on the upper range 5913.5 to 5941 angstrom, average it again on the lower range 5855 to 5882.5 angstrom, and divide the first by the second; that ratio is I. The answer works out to 1.02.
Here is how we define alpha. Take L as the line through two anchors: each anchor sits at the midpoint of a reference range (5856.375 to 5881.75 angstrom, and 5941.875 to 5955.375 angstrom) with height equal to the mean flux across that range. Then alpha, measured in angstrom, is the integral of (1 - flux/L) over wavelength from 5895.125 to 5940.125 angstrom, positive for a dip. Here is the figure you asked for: 0.73 angstrom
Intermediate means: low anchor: 8.24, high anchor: 8.32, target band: 8.15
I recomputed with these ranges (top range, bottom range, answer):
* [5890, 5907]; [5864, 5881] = 0.90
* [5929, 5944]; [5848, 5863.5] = 1.06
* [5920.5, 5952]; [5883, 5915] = 1.10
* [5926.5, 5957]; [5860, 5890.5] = 1.04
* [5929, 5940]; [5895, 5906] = 1.11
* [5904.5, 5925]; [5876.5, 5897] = 1.07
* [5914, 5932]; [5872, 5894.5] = 1.07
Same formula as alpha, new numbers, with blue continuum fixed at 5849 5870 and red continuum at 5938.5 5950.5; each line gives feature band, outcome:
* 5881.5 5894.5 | 1.1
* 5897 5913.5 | 0.5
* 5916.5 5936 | -0.5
